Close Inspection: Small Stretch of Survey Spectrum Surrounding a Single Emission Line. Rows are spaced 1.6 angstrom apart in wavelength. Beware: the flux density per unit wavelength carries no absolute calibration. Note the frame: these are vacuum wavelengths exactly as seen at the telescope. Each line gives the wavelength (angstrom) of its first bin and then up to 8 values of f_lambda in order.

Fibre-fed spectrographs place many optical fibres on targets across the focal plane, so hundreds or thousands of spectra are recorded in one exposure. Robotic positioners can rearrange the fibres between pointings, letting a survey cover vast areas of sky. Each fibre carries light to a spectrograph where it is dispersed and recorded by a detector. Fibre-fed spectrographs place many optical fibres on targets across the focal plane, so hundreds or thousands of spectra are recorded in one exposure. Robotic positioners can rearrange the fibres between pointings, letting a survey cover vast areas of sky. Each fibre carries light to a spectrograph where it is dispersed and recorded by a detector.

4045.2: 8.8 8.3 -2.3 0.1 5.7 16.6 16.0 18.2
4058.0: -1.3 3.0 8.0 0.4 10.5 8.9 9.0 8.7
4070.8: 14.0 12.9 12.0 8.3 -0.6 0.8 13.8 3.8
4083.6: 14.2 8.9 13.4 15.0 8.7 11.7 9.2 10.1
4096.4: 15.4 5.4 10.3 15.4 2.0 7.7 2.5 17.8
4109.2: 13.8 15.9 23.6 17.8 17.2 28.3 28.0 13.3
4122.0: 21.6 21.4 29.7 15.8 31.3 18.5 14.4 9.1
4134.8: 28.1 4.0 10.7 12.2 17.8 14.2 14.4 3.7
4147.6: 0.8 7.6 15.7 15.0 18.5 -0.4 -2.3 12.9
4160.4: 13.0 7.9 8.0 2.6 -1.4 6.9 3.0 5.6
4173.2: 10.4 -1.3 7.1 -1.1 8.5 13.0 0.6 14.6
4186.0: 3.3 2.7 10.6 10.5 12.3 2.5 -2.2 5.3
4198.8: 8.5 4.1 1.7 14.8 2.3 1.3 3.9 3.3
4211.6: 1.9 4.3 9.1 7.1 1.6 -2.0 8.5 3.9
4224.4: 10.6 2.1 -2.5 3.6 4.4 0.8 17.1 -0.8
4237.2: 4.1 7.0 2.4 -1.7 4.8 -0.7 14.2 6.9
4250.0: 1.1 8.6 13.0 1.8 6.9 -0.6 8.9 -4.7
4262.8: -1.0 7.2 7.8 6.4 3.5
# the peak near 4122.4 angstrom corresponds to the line C IV 1549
